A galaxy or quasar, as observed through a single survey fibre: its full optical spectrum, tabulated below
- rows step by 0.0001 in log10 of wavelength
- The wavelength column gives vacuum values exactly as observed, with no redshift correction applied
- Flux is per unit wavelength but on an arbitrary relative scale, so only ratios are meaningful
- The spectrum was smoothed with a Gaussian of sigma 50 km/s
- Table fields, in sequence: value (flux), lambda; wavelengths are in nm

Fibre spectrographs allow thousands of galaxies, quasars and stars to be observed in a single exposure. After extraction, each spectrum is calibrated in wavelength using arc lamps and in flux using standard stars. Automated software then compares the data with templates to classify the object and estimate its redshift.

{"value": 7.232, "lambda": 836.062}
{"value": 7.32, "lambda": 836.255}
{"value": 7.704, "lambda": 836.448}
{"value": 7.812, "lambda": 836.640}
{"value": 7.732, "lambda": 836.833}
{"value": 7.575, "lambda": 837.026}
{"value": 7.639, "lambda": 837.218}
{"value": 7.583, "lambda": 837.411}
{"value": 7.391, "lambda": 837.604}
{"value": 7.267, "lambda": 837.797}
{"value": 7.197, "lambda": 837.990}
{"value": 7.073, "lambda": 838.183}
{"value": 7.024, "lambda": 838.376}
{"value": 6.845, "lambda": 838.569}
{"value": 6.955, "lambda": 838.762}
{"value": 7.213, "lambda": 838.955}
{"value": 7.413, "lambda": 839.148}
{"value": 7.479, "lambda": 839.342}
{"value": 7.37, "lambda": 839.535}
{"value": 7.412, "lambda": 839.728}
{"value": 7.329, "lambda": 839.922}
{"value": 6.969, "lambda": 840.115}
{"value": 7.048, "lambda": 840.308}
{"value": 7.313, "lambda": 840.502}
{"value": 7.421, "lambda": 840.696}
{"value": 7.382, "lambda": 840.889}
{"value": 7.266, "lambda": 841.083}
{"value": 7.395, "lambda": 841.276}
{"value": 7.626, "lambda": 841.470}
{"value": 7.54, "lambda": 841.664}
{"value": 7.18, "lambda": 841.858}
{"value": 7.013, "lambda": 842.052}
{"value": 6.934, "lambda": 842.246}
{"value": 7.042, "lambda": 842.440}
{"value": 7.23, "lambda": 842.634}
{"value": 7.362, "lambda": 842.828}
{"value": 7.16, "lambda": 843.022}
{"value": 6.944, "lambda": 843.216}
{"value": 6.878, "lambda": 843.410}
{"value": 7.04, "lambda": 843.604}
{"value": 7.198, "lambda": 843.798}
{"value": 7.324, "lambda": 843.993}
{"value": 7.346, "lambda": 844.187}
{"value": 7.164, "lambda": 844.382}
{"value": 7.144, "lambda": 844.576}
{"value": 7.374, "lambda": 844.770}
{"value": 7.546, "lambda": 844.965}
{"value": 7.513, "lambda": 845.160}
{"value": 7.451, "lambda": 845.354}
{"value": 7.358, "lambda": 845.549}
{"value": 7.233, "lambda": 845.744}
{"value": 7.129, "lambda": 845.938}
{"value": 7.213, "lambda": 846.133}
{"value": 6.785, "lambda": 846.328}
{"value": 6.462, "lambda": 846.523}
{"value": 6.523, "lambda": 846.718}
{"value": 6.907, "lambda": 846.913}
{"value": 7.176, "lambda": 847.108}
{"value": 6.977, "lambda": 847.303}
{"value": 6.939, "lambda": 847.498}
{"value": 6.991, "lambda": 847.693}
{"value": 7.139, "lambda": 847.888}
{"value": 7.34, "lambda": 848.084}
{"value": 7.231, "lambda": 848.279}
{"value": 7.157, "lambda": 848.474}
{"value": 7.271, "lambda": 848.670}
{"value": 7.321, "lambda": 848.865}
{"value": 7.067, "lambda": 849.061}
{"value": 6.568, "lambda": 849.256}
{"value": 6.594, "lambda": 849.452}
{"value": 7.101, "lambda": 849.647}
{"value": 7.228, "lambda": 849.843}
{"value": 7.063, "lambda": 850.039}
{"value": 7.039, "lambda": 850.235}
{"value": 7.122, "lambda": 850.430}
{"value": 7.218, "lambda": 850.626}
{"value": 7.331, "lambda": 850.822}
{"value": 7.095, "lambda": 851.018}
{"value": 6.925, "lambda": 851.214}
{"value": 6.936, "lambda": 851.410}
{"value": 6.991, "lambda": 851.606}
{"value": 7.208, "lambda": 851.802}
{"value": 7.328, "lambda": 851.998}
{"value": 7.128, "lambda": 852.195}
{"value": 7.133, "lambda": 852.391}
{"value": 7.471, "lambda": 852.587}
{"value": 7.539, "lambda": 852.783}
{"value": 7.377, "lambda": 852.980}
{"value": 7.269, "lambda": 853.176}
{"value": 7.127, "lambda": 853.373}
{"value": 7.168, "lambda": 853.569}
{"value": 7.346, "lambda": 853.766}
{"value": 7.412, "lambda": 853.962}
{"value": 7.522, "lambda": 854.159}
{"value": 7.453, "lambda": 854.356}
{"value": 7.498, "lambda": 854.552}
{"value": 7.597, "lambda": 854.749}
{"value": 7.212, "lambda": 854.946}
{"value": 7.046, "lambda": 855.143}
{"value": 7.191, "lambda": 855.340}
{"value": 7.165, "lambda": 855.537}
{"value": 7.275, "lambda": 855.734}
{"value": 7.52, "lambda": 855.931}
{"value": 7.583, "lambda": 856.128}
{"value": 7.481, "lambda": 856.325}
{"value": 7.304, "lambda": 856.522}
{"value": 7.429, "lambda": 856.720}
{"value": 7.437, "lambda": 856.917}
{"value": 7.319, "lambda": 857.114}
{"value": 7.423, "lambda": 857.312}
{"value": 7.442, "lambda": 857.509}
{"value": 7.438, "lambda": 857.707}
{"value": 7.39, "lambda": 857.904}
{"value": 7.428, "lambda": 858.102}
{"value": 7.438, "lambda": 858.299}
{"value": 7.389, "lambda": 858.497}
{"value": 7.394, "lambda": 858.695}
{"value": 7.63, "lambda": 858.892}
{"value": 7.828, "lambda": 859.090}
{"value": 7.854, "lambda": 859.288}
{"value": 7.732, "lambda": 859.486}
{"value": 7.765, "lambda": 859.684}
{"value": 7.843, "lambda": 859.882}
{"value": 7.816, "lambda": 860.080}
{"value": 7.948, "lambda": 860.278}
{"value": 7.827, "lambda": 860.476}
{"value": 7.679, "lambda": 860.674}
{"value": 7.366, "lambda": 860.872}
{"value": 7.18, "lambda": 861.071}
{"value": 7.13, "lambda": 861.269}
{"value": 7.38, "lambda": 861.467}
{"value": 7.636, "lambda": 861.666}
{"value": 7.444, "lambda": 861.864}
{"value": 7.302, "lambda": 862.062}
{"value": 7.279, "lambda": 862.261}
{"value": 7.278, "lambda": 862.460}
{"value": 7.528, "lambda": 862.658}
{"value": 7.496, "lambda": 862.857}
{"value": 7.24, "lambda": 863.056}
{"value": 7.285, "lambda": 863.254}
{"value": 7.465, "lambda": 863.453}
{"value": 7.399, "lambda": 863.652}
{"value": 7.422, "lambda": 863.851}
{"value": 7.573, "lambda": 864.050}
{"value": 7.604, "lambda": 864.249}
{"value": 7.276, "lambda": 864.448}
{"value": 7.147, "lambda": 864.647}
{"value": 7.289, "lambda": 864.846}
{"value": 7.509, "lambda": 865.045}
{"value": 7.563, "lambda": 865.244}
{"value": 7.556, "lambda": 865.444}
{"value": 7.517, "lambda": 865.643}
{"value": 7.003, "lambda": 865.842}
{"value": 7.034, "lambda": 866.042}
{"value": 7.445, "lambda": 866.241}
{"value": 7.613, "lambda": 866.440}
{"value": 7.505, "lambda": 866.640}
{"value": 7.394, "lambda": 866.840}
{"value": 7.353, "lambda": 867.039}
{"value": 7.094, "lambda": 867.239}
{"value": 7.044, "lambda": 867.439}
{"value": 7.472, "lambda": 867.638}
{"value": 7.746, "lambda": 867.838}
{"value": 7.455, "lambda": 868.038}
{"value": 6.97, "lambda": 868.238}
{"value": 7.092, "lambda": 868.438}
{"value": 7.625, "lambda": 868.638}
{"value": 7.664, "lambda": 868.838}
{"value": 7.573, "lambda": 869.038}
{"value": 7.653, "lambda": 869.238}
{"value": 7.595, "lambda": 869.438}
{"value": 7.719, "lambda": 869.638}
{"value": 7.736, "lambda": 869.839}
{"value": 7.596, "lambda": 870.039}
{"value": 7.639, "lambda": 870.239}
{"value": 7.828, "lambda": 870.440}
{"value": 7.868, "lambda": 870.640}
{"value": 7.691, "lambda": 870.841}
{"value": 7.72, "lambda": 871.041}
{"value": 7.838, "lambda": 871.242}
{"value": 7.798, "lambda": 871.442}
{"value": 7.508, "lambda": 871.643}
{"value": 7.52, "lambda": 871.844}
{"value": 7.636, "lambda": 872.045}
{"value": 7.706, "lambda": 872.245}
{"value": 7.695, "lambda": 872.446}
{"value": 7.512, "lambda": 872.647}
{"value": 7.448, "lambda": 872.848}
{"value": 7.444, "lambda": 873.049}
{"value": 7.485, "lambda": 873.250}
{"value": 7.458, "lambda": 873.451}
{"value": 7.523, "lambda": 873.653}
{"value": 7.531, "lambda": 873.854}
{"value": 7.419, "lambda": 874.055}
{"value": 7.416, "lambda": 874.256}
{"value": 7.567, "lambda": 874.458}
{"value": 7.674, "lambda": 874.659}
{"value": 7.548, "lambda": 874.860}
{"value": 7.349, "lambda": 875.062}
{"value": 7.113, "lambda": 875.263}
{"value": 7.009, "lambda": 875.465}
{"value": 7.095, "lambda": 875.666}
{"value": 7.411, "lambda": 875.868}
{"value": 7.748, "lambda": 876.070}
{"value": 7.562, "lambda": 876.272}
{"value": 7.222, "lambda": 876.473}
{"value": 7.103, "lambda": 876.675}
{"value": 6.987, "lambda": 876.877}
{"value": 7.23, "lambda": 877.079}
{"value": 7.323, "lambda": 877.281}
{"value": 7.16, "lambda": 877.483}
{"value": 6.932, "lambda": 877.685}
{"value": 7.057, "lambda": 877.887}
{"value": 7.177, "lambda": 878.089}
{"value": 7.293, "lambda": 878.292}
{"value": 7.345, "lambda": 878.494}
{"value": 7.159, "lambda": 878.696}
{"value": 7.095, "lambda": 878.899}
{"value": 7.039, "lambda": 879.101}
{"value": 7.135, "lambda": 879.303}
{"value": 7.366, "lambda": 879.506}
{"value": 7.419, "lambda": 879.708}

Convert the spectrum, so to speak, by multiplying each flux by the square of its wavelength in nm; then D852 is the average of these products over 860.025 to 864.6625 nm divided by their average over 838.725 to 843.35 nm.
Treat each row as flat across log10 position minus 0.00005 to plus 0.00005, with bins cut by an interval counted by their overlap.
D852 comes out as 1.1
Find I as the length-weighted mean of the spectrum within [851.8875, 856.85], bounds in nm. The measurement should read 7.34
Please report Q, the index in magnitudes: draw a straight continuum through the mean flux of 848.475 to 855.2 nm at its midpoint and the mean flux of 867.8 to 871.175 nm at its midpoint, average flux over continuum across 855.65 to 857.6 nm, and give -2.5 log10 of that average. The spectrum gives -0.02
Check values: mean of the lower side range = 7.2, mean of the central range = 7.42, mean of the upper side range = 7.6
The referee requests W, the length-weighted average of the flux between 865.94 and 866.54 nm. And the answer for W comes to 7.36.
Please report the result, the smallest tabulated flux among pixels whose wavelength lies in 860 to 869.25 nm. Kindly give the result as 6.97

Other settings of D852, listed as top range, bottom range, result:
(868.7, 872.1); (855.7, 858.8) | 1.07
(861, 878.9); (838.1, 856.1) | 1.09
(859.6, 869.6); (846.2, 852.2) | 1.10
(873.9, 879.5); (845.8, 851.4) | 1.10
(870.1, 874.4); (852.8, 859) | 1.07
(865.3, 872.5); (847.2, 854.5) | 1.09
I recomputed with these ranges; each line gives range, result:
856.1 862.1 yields 7.53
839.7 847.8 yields 7.17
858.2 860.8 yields 7.7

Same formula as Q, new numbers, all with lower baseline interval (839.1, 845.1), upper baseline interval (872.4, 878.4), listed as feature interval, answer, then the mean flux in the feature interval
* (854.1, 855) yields -0.03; 7.47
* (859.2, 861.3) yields -0.05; 7.66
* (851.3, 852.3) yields 0.02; 7.11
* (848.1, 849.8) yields 0.03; 7.06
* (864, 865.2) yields -0.01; 7.4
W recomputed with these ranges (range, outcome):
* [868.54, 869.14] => 7.62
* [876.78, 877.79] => 7.13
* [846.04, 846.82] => 6.74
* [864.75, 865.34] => 7.46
